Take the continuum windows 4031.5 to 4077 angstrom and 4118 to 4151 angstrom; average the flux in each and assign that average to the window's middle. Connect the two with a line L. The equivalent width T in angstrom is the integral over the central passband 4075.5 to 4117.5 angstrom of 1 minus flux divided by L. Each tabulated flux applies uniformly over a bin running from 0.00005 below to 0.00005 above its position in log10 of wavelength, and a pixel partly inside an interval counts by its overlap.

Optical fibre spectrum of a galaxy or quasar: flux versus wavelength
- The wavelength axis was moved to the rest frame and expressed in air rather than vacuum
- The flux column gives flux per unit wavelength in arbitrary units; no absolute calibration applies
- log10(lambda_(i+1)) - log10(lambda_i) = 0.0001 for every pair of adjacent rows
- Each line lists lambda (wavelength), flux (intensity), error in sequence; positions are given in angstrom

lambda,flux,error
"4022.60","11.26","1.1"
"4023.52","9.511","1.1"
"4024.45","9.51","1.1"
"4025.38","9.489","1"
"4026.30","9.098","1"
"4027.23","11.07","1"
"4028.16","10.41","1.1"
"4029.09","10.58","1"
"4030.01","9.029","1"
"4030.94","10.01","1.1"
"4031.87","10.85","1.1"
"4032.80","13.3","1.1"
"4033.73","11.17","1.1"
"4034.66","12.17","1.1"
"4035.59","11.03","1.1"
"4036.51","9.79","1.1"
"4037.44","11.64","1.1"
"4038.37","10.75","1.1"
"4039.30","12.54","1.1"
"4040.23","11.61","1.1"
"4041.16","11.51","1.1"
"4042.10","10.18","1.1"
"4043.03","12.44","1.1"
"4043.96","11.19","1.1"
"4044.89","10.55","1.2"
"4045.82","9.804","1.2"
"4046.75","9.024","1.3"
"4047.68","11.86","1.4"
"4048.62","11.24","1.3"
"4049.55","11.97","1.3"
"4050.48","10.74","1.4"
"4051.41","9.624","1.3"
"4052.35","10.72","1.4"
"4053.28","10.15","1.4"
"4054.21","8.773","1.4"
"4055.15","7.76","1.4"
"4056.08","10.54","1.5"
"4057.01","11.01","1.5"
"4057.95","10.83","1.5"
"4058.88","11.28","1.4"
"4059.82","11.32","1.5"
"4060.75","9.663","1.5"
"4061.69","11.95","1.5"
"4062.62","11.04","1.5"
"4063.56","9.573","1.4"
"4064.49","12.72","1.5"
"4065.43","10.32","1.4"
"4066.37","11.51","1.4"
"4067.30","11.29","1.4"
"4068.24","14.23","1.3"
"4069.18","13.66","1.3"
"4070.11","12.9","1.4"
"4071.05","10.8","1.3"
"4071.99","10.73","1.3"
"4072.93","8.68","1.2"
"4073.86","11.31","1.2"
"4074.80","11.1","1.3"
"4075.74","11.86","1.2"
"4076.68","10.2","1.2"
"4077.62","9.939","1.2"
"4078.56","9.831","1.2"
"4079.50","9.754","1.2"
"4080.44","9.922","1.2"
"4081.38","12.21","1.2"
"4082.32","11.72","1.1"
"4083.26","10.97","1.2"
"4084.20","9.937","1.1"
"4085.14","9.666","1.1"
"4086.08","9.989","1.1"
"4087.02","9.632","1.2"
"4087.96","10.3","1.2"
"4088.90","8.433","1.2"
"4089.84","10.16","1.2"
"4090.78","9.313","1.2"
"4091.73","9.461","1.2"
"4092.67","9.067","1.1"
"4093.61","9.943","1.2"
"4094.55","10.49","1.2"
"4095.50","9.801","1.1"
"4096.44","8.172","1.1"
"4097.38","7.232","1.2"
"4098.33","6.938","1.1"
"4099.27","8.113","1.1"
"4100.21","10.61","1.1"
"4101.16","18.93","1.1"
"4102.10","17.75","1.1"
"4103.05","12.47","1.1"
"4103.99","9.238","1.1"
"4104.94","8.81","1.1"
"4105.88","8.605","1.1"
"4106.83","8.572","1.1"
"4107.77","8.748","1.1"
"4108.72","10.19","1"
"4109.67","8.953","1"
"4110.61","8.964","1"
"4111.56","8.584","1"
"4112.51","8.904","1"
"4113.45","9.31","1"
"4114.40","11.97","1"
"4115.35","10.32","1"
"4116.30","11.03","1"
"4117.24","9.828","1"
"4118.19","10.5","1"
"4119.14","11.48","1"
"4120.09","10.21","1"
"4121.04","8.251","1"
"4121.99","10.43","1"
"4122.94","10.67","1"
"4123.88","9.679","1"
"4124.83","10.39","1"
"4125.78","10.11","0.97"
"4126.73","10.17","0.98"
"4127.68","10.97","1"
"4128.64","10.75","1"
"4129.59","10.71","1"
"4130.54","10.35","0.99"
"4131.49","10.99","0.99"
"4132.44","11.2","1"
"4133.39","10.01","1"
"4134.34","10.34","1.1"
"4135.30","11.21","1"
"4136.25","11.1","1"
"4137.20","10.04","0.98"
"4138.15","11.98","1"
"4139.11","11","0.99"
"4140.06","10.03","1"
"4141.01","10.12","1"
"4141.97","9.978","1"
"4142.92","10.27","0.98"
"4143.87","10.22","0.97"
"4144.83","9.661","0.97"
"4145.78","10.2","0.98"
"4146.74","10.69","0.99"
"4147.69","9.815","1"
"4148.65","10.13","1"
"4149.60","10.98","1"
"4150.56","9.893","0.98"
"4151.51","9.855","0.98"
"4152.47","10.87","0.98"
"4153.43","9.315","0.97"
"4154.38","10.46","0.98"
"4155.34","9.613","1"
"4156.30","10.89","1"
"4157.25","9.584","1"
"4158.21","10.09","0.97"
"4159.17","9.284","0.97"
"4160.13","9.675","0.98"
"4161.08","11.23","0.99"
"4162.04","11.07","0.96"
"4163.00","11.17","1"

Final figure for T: 2.4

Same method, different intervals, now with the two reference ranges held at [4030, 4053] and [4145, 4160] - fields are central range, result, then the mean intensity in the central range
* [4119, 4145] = -0.4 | 10.4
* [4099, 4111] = -0.4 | 10.8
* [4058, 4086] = -0.7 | 11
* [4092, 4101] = 1.1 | 9.29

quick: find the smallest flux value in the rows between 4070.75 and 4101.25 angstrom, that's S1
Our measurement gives 6.938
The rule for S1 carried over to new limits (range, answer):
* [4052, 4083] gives 7.76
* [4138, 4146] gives 9.661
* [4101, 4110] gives 8.572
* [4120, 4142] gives 8.251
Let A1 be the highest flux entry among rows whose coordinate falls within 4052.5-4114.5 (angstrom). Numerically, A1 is 18.93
